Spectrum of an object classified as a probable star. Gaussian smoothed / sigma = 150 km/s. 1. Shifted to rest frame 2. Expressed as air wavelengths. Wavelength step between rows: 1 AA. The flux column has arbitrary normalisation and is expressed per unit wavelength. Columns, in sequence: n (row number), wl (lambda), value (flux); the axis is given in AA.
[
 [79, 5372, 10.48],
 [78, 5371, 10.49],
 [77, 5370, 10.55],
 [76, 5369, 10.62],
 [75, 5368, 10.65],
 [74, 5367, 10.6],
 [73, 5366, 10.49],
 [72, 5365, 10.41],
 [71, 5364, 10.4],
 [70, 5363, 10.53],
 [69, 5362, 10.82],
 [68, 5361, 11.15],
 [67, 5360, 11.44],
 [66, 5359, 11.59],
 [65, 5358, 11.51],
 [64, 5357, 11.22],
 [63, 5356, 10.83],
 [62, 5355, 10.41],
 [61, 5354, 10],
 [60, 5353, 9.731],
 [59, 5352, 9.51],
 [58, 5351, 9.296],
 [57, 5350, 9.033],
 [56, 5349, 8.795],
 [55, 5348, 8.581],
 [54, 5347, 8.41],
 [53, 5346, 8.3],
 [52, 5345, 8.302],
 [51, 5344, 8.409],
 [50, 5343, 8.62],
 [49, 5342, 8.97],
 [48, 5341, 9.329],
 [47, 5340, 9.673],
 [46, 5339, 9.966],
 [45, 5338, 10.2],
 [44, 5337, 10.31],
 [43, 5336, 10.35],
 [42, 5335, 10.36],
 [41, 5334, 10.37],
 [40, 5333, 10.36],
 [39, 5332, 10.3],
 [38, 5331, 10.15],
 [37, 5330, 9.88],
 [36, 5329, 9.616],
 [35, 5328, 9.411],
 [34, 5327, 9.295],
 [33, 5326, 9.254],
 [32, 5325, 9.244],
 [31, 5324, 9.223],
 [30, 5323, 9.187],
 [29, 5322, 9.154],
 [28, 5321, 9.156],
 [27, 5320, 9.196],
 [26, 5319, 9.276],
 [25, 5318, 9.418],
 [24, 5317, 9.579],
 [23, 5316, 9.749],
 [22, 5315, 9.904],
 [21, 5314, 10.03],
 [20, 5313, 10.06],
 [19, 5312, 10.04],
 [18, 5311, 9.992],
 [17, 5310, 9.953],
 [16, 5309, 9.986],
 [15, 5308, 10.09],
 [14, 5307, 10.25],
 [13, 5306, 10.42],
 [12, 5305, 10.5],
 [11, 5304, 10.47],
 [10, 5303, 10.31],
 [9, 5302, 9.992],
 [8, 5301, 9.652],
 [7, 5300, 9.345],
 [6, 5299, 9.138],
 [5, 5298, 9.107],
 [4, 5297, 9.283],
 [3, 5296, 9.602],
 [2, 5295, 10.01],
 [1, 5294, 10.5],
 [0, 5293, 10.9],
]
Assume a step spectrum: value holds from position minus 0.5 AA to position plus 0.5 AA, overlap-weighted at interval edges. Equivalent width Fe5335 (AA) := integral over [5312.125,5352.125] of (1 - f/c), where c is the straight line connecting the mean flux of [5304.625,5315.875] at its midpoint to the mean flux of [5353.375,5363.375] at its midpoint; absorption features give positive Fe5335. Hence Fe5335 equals 3.9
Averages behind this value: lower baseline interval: 10.1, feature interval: 9.46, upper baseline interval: 10.9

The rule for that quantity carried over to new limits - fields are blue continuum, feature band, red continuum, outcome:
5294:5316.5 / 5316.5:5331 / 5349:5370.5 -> 1.05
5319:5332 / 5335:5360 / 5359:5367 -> 1.32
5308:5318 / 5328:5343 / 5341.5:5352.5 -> -1.29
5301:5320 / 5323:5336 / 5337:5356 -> -0.26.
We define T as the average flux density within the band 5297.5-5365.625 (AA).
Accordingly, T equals 9.82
